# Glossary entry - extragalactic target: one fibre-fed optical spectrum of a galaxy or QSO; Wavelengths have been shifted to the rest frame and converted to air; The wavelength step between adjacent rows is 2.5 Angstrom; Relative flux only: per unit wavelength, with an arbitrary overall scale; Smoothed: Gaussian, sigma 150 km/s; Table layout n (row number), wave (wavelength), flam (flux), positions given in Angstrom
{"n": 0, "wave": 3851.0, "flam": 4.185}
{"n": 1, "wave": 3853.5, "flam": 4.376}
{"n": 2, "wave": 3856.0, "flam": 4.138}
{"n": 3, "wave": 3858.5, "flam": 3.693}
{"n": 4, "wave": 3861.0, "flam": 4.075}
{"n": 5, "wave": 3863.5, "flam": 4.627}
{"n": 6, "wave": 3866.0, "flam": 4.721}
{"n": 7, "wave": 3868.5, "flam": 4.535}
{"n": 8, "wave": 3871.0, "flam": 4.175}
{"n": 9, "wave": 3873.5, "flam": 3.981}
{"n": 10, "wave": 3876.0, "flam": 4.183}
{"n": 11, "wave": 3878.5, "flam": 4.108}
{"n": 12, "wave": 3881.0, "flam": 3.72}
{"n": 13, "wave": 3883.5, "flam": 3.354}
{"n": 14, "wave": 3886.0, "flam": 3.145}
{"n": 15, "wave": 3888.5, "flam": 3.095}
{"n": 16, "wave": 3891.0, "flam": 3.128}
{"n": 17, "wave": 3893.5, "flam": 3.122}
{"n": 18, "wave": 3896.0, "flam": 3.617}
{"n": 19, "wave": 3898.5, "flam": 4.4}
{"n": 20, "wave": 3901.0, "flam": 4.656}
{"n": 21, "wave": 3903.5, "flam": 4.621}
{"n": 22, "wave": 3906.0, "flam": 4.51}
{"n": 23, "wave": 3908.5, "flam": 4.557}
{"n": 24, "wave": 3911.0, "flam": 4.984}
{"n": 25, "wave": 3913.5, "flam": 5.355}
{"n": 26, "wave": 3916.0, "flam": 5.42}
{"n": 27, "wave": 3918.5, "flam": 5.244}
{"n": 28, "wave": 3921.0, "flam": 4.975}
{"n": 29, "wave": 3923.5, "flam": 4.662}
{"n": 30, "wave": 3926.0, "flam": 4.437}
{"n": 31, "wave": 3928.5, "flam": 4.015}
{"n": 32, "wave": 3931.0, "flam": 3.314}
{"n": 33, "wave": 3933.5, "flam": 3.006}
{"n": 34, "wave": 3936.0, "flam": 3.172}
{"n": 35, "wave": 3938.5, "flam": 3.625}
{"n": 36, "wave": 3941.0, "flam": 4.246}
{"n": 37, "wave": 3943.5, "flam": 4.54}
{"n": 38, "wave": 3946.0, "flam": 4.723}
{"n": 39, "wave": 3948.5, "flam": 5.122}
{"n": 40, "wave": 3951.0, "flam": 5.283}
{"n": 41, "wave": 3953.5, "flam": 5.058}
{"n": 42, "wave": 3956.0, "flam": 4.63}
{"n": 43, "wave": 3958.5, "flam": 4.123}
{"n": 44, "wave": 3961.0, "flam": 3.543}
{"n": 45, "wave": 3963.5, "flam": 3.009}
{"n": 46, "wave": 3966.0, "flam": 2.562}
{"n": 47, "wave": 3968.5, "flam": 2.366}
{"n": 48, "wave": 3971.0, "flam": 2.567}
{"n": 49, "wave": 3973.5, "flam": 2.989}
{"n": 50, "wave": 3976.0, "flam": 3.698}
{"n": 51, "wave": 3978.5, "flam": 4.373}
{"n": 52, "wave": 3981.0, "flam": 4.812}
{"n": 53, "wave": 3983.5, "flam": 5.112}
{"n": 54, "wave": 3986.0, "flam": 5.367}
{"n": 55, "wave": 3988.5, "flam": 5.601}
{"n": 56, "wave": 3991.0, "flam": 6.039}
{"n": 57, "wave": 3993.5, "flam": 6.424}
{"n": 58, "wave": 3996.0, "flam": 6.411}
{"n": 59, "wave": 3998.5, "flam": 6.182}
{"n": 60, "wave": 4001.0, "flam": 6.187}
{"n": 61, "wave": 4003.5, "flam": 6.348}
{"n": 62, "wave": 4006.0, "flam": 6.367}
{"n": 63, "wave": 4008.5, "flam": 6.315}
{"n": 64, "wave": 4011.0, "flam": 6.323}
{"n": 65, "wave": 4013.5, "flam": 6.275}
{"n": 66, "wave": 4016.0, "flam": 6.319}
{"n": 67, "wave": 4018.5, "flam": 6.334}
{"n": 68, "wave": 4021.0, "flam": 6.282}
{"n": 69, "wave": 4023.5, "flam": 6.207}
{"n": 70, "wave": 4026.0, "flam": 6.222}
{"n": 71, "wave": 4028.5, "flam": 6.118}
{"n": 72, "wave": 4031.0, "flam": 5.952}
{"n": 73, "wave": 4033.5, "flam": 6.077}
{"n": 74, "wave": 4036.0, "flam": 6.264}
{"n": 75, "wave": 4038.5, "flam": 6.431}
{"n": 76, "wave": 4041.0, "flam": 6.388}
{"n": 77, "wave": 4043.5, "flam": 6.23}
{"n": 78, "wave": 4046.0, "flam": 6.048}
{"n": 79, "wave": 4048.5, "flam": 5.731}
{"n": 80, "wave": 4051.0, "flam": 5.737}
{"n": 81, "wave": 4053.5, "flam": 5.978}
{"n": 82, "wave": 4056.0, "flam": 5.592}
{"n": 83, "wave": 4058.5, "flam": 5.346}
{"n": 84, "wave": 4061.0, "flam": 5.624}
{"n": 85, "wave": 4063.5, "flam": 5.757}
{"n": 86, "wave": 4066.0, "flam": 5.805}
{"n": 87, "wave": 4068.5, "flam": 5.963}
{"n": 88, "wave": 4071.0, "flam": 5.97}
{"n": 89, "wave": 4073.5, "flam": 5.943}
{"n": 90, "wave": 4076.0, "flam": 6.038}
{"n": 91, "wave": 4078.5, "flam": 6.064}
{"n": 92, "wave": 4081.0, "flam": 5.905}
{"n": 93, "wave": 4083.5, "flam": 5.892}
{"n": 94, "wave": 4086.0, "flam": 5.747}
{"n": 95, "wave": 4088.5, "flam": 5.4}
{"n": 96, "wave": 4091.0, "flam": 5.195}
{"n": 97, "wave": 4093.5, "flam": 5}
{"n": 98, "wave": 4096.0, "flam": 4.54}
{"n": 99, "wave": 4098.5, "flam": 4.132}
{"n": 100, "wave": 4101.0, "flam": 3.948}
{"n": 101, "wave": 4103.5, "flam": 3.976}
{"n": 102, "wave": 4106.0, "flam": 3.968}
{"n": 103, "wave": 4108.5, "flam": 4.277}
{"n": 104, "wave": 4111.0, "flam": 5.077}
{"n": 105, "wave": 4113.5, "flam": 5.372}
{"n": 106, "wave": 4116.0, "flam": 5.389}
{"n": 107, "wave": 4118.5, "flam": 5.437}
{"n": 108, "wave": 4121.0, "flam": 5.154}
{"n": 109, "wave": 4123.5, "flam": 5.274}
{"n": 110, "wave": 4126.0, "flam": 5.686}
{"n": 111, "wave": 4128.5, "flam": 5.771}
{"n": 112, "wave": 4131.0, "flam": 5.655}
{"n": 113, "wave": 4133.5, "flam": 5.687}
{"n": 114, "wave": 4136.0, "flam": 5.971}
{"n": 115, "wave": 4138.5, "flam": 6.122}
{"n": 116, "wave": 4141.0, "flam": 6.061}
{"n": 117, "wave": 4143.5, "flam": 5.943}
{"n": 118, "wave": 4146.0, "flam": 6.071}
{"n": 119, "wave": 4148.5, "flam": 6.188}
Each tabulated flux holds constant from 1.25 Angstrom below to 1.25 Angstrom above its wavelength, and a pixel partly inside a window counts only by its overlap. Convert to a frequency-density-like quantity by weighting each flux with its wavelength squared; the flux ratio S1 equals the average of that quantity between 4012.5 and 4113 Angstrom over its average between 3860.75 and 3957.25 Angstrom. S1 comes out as 1.4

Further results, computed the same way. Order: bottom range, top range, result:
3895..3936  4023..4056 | 1.46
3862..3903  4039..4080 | 1.64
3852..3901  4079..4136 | 1.47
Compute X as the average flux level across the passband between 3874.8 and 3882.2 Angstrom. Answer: 4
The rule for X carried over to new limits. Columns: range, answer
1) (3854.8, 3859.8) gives 3.91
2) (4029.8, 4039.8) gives 6.18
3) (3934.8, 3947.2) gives 4.06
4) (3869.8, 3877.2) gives 4.11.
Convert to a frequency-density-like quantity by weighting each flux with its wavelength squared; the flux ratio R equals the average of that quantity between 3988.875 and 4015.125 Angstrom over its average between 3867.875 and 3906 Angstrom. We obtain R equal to 1.7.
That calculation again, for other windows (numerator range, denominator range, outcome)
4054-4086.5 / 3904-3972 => 1.48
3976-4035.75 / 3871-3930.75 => 1.49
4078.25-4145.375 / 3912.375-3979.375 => 1.41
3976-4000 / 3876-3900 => 1.62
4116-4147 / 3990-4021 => 0.97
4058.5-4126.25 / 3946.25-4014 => 1.13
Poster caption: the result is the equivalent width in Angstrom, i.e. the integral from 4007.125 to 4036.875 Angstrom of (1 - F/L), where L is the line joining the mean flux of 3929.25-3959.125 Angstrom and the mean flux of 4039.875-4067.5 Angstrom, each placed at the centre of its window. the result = -4.7 Angstrom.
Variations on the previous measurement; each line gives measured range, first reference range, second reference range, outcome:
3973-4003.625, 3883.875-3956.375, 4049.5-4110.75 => -4.1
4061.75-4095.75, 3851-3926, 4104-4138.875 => -4.0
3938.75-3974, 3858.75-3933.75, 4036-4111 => 5.3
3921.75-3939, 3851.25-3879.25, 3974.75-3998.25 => 3.7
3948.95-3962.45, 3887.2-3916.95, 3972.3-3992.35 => 0.2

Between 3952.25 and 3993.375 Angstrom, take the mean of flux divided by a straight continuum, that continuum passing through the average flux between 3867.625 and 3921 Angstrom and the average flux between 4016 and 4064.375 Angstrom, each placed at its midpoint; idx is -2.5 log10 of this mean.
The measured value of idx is 0.24 mag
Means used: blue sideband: 4.2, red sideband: 6.03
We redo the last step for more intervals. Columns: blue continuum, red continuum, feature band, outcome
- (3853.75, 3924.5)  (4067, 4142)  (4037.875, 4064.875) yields -0.16 mag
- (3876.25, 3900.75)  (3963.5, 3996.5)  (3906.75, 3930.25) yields -0.24 mag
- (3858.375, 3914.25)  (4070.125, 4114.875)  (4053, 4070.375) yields -0.15 mag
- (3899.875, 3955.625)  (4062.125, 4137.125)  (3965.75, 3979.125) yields 0.47 mag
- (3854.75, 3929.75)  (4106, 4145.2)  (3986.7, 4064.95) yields -0.23 mag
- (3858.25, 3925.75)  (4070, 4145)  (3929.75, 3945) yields 0.22 mag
